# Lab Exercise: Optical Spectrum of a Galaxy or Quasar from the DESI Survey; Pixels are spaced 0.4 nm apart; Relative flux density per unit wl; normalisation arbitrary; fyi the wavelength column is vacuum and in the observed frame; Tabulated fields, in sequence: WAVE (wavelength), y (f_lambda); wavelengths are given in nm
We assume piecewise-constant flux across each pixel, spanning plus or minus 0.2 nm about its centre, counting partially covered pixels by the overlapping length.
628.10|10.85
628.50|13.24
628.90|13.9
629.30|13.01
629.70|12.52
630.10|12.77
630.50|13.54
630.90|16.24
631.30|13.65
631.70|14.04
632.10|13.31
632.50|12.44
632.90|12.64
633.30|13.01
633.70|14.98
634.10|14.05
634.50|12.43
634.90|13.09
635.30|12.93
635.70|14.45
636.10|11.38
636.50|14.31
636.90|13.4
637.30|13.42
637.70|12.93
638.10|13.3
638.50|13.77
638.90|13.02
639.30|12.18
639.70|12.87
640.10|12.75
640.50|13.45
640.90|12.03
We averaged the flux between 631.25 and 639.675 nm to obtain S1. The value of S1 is 13.3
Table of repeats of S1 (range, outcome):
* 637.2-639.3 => 13.2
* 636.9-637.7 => 13.3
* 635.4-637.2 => 13.4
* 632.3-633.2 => 12.6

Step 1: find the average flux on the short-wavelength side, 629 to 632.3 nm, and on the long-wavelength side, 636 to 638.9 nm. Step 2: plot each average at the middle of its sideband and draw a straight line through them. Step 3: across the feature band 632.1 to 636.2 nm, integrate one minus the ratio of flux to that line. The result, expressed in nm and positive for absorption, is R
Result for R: 0.078 nm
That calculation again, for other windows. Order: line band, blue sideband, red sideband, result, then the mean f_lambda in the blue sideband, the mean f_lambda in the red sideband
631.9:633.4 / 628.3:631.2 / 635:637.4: 0.07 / 13.6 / 13.3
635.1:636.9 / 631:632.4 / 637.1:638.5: 0.02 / 13.8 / 13.3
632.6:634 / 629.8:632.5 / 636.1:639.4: 0.01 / 13.8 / 13.2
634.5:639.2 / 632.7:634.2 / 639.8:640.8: 0.03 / 13.6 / 13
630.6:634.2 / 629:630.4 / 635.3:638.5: -0.21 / 12.9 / 13.3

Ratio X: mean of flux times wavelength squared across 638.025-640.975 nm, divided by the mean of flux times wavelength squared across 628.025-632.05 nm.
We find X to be 0.99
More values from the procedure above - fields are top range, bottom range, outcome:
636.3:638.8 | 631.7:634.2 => 1.02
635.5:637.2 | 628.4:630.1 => 1.04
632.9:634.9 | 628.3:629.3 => 1.02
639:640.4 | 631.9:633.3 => 1.01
